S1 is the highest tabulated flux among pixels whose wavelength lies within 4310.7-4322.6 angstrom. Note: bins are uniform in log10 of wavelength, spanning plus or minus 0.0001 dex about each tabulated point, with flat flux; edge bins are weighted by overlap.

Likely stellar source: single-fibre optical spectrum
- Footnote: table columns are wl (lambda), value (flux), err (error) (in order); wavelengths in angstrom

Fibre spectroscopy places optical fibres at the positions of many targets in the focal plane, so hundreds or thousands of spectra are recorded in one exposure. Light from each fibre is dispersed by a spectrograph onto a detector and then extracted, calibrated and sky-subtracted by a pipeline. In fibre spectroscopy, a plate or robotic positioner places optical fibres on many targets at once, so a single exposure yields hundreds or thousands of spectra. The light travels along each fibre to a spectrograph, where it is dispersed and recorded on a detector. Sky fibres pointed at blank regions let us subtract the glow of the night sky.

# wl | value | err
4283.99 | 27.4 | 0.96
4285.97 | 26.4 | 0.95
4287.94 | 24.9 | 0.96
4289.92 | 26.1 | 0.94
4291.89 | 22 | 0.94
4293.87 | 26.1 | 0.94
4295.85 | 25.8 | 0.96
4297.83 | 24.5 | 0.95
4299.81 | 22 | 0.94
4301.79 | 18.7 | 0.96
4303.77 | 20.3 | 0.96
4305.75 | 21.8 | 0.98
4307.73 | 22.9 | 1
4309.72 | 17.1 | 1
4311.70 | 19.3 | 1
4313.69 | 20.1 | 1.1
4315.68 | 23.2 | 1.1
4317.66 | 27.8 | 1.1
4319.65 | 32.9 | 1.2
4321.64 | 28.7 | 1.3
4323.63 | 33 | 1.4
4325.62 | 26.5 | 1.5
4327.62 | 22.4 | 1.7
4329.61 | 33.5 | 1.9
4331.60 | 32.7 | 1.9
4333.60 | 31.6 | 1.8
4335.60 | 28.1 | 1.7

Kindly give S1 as 32.9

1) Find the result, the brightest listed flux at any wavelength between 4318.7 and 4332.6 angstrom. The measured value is 33.5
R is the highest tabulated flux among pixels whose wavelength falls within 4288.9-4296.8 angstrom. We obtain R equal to 26.1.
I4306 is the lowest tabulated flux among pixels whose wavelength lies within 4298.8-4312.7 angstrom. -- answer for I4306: 17.1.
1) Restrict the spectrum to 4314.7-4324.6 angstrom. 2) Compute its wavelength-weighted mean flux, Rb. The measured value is 29.1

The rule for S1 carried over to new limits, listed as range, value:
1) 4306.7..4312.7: 22.9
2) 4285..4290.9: 26.4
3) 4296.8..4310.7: 24.5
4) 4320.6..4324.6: 33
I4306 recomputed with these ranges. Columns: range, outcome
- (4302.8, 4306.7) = 20.3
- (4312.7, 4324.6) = 20.1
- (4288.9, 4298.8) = 22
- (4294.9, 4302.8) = 18.7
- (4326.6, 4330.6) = 22.4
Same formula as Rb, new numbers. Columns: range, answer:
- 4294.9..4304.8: 22.2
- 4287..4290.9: 25.5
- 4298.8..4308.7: 21.2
